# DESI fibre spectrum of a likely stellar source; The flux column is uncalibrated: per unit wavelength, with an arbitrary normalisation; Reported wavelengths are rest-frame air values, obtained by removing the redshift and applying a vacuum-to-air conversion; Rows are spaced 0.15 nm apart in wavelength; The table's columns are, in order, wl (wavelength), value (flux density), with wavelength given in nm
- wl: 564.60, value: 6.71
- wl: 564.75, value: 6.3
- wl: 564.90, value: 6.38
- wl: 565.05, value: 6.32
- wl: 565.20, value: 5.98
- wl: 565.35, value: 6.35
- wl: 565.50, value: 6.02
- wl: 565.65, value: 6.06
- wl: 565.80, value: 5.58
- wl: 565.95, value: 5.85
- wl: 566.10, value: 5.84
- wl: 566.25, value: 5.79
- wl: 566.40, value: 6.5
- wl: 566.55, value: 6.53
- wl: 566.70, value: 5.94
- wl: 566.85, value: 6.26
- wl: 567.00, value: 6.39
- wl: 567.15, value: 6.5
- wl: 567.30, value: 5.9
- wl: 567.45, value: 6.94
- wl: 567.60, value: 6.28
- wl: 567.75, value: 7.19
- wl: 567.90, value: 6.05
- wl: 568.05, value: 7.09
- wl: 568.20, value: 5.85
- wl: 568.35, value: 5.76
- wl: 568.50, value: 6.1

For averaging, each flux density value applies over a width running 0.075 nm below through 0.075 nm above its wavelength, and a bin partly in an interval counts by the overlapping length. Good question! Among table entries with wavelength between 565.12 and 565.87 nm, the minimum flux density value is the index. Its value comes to 5.58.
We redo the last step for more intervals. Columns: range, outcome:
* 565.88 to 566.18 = 5.84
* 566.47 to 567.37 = 5.9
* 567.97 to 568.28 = 5.85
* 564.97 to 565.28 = 5.98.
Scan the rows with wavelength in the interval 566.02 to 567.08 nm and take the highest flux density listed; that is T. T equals 6.53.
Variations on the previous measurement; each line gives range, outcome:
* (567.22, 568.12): 7.19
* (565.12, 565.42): 6.35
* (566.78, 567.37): 6.5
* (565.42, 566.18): 6.06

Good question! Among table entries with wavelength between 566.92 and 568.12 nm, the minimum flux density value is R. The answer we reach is 5.9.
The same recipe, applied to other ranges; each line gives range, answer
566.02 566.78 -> 5.79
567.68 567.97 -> 6.05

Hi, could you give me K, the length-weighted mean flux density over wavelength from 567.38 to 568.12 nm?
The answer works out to 6.71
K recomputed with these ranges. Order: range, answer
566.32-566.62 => 6.5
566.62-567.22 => 6.27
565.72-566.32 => 5.77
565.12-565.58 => 6.12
